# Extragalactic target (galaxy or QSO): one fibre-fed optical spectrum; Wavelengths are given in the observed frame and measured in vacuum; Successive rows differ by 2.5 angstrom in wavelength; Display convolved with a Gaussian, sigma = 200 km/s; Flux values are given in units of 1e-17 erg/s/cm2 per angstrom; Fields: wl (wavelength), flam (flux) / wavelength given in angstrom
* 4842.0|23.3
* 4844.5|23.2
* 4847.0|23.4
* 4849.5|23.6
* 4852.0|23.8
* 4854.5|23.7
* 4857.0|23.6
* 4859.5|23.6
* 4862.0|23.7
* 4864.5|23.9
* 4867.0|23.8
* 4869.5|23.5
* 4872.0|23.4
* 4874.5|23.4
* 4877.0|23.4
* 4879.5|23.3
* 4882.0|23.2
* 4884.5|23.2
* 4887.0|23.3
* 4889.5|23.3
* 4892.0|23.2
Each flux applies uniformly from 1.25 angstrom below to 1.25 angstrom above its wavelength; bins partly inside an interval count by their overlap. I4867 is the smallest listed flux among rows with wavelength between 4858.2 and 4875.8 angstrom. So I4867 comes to 23.4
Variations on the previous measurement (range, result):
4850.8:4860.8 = 23.6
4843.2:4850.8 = 23.2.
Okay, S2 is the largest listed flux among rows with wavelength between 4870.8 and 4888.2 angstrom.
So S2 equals 23.4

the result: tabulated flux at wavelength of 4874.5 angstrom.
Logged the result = 23.4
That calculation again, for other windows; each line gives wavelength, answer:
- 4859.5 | 23.6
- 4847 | 23.4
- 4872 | 23.4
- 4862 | 23.7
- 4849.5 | 23.6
